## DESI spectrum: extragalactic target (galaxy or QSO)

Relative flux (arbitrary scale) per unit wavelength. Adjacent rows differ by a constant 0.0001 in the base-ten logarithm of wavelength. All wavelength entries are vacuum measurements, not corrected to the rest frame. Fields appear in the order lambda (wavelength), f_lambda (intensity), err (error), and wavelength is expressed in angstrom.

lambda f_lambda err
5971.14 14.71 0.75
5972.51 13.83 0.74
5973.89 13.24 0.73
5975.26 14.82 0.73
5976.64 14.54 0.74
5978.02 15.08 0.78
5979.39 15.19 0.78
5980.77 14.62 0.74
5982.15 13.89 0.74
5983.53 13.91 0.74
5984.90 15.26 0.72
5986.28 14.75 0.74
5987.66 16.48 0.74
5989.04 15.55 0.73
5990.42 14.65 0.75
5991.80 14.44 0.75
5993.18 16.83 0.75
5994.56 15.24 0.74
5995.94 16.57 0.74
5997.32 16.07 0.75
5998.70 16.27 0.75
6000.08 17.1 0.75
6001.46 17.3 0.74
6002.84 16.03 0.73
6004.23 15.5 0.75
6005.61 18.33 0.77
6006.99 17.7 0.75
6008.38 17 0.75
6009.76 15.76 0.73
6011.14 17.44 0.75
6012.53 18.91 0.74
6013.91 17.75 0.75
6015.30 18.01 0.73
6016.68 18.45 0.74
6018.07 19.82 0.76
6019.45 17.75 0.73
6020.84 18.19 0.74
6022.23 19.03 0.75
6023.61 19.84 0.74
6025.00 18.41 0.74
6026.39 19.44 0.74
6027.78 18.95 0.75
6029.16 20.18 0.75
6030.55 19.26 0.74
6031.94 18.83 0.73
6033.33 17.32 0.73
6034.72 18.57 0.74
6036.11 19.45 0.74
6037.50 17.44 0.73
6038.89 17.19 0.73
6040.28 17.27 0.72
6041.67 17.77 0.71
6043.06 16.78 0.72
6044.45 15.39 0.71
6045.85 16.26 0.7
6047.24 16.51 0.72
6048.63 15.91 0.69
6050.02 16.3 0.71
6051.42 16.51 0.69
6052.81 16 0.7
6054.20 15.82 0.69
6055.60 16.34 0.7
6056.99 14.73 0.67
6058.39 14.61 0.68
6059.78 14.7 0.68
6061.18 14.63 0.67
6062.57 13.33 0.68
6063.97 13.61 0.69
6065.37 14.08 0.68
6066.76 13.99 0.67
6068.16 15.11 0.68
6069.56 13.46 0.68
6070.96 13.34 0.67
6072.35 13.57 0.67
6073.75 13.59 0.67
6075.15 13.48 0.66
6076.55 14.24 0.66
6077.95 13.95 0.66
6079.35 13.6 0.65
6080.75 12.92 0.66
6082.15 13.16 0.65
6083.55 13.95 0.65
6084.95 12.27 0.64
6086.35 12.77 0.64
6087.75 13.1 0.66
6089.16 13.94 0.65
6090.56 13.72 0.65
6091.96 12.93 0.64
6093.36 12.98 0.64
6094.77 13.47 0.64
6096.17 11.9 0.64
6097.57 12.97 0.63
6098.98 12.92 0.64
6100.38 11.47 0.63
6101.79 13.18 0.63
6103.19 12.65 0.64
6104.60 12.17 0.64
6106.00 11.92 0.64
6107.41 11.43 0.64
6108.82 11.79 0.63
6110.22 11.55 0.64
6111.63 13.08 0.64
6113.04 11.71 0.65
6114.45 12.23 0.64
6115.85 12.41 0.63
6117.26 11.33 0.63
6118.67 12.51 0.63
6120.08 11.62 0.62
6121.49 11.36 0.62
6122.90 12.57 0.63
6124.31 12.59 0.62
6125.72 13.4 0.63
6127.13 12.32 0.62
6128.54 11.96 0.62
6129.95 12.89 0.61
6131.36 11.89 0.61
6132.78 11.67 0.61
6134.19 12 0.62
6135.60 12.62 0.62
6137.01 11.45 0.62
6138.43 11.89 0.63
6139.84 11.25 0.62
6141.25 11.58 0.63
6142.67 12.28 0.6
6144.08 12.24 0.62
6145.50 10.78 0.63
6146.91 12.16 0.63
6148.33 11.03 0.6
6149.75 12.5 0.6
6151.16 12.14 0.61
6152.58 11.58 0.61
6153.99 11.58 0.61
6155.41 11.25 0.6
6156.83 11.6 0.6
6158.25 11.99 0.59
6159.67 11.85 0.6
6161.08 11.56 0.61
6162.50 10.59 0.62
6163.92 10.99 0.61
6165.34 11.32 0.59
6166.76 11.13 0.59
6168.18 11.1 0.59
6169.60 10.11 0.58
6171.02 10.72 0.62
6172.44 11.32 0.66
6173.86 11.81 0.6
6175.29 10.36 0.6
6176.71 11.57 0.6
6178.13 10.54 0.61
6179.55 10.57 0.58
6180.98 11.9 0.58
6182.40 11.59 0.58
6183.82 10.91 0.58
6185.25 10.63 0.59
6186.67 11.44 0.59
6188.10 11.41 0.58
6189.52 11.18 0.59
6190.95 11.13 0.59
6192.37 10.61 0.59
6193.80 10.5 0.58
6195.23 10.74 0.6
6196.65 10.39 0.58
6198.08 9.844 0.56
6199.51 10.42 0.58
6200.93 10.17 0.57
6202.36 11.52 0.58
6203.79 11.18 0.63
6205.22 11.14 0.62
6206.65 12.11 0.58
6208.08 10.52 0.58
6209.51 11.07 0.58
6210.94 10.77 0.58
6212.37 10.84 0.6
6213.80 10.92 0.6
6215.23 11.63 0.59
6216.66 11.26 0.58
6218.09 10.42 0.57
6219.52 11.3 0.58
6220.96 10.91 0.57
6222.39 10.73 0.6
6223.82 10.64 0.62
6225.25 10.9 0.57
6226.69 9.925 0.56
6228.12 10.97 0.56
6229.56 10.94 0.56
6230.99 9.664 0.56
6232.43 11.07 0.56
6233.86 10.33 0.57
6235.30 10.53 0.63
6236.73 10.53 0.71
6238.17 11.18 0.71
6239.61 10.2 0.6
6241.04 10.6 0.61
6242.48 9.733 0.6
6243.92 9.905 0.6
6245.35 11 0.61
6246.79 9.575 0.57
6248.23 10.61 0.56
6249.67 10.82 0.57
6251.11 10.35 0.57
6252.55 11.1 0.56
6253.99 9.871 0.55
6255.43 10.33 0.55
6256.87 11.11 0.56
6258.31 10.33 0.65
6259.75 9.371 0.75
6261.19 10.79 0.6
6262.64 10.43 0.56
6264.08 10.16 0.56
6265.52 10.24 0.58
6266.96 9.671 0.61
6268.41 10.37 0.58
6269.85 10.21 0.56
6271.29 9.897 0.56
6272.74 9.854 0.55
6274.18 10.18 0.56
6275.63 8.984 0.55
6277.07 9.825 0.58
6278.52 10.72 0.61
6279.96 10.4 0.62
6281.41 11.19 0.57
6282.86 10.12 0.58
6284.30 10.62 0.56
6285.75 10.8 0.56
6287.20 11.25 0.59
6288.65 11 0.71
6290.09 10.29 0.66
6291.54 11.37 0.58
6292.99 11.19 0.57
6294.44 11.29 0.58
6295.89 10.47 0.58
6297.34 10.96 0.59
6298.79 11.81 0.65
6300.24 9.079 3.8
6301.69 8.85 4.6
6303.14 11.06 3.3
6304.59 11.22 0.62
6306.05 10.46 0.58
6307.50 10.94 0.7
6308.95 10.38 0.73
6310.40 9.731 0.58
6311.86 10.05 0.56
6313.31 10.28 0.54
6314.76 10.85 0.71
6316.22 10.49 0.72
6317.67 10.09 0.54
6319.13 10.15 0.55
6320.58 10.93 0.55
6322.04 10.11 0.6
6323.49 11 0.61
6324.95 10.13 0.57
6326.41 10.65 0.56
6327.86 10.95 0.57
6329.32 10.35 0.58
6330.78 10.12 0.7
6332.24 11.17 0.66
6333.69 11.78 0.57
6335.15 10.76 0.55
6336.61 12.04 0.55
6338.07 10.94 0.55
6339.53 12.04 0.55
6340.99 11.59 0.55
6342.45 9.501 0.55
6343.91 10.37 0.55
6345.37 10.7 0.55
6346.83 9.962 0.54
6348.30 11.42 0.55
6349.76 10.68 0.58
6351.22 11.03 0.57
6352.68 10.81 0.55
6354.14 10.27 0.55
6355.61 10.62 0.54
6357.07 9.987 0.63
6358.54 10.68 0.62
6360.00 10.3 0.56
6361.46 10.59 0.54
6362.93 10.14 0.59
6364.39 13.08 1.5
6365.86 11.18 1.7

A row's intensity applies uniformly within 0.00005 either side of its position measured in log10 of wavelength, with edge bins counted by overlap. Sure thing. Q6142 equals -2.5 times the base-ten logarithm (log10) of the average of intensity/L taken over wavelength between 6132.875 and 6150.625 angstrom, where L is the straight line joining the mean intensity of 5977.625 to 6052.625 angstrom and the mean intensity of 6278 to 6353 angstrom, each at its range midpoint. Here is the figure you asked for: 0.21 mag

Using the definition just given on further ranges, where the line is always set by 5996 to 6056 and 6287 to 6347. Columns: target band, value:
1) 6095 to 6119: 0.268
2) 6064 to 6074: 0.190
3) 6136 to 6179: 0.255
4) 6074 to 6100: 0.214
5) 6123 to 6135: 0.218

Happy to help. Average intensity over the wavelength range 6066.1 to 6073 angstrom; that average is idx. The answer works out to 13.9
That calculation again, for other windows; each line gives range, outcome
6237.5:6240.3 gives 10.7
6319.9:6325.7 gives 10.5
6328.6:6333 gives 10.6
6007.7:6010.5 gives 16.4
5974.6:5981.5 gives 14.8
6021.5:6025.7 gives 19.1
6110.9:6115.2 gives 12.3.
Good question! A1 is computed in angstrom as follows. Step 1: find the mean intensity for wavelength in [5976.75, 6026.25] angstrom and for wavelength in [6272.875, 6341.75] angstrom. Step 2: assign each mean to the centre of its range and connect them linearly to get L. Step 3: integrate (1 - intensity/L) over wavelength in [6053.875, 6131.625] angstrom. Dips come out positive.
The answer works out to 9.42 angstrom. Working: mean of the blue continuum 16.7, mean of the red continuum 10.6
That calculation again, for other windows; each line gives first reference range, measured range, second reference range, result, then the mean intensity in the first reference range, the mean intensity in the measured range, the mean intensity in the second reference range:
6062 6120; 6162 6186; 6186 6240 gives 1.0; 13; 11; 10.8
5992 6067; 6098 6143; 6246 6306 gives 7.5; 17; 12.1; 10.4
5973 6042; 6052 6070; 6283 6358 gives 1.4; 16.9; 14.7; 10.7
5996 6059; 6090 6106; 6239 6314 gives 2.8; 17.4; 12.7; 10.4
